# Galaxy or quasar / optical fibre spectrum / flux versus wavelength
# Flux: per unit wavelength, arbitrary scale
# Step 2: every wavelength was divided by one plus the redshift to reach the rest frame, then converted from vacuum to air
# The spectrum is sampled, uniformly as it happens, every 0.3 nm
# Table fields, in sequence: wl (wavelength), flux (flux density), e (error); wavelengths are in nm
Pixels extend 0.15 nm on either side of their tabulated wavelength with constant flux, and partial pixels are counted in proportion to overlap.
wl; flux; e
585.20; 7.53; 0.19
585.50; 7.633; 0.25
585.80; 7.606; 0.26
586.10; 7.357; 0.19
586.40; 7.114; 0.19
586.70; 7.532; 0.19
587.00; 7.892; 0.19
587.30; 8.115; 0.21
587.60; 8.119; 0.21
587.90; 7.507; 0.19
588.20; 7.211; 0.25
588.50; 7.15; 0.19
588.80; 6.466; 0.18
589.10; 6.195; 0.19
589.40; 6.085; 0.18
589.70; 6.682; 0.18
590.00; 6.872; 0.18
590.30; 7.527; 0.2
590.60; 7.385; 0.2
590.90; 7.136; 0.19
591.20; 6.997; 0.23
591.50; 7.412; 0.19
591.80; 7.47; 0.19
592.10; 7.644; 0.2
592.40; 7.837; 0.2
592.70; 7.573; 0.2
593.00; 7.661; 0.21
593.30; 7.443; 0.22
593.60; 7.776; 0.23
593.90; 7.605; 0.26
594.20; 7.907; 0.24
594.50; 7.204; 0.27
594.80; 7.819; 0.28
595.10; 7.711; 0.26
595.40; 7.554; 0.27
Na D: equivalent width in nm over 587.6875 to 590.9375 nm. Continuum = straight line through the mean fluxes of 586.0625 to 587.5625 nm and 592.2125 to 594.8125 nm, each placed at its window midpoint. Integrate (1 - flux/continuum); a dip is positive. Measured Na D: 0.30 nm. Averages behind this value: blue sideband 7.66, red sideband 7.64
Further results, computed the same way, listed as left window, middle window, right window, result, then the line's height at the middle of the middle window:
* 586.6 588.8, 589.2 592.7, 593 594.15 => 0.19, 7.61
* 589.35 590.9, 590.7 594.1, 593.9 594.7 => -0.09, 7.31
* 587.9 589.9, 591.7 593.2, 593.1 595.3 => -0.06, 7.33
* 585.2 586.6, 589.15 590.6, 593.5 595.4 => 0.14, 7.54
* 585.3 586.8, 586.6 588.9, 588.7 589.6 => -0.24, 6.8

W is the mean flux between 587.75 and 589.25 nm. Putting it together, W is 6.91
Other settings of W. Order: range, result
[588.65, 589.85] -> 6.36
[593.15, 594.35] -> 7.68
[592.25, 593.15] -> 7.69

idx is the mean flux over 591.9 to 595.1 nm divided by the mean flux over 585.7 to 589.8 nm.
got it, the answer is 1.06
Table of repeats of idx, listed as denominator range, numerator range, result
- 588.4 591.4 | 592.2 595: 1.12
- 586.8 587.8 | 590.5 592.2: 0.92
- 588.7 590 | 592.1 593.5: 1.19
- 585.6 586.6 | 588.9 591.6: 0.94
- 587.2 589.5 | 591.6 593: 1.07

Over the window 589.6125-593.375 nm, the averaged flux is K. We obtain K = 7.37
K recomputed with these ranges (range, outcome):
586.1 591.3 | 7.18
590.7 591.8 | 7.23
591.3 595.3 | 7.61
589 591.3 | 6.87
